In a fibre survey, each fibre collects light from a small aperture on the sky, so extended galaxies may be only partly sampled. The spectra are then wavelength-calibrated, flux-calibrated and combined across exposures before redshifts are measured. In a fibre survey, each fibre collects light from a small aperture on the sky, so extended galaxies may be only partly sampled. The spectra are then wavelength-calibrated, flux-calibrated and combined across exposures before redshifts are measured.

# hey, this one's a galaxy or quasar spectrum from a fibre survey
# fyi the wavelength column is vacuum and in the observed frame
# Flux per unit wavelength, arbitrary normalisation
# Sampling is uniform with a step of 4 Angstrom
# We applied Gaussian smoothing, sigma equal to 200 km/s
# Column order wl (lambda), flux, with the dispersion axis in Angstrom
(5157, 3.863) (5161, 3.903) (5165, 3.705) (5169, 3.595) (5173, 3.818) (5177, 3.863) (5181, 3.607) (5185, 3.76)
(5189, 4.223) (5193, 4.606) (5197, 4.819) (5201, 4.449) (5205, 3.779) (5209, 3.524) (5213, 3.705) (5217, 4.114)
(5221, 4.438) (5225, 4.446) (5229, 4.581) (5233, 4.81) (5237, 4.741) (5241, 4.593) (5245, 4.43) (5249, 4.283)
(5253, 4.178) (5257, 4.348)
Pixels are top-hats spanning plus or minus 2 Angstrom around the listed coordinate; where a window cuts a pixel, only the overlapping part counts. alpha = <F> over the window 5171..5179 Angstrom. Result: 3.84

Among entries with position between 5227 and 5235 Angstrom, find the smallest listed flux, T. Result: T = 4.581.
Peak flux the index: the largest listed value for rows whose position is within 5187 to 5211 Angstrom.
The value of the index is 4.819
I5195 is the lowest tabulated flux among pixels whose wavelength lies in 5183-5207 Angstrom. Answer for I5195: 3.76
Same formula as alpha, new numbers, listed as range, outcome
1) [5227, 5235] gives 4.7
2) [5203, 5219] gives 3.78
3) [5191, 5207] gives 4.41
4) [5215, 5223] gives 4.28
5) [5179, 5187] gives 3.68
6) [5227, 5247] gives 4.63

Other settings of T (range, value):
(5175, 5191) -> 3.607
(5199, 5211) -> 3.524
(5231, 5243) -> 4.593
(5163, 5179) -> 3.595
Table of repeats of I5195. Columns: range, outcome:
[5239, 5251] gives 4.283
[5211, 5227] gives 3.705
